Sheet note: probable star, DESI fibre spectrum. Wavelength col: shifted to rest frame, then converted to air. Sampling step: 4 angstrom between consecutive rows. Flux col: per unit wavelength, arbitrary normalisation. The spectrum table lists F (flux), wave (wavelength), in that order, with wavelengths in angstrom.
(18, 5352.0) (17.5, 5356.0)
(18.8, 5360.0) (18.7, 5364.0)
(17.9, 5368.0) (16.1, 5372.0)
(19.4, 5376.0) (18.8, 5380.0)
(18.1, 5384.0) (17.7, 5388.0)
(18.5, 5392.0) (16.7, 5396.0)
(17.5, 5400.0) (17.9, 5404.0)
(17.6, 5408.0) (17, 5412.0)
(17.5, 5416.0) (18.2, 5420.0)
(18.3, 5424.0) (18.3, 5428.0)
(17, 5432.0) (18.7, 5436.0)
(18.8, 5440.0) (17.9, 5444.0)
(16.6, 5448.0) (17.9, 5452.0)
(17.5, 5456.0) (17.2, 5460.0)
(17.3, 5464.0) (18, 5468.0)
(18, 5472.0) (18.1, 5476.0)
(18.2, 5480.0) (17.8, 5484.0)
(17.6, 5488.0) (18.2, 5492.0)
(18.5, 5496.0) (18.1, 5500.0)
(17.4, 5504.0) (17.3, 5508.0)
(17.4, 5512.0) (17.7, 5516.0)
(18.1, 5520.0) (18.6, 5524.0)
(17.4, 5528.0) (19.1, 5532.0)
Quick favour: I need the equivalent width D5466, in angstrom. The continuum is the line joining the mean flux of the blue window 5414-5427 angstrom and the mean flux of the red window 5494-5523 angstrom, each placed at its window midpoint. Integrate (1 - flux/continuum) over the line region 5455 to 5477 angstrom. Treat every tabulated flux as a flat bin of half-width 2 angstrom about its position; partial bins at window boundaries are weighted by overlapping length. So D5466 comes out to 0.3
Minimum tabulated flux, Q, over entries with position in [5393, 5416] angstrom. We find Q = 16.7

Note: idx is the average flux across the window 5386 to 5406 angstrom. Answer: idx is 17.7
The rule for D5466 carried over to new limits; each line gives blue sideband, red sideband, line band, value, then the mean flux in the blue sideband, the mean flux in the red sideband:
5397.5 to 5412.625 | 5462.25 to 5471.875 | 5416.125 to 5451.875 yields -0.67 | 17.5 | 17.7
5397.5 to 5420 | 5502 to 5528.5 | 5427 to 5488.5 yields -0.63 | 17.5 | 17.7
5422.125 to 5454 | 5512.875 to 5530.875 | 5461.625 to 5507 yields 0.12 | 17.9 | 18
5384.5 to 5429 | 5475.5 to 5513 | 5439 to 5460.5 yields 0.21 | 17.7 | 17.9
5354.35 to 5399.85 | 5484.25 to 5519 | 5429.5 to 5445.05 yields -0.19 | 18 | 17.8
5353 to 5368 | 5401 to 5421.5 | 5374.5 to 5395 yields -0.50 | 18.3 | 17.6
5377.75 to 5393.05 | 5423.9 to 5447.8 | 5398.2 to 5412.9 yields 0.52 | 18.3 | 18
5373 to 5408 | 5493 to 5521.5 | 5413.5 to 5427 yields -0.03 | 18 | 17.8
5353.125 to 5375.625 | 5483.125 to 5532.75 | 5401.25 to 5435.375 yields 0.30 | 17.9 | 17.9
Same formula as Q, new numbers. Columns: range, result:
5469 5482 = 18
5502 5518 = 17.3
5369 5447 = 16.1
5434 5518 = 16.6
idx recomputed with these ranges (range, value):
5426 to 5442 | 18.2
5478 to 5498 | 18.1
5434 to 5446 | 18.5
